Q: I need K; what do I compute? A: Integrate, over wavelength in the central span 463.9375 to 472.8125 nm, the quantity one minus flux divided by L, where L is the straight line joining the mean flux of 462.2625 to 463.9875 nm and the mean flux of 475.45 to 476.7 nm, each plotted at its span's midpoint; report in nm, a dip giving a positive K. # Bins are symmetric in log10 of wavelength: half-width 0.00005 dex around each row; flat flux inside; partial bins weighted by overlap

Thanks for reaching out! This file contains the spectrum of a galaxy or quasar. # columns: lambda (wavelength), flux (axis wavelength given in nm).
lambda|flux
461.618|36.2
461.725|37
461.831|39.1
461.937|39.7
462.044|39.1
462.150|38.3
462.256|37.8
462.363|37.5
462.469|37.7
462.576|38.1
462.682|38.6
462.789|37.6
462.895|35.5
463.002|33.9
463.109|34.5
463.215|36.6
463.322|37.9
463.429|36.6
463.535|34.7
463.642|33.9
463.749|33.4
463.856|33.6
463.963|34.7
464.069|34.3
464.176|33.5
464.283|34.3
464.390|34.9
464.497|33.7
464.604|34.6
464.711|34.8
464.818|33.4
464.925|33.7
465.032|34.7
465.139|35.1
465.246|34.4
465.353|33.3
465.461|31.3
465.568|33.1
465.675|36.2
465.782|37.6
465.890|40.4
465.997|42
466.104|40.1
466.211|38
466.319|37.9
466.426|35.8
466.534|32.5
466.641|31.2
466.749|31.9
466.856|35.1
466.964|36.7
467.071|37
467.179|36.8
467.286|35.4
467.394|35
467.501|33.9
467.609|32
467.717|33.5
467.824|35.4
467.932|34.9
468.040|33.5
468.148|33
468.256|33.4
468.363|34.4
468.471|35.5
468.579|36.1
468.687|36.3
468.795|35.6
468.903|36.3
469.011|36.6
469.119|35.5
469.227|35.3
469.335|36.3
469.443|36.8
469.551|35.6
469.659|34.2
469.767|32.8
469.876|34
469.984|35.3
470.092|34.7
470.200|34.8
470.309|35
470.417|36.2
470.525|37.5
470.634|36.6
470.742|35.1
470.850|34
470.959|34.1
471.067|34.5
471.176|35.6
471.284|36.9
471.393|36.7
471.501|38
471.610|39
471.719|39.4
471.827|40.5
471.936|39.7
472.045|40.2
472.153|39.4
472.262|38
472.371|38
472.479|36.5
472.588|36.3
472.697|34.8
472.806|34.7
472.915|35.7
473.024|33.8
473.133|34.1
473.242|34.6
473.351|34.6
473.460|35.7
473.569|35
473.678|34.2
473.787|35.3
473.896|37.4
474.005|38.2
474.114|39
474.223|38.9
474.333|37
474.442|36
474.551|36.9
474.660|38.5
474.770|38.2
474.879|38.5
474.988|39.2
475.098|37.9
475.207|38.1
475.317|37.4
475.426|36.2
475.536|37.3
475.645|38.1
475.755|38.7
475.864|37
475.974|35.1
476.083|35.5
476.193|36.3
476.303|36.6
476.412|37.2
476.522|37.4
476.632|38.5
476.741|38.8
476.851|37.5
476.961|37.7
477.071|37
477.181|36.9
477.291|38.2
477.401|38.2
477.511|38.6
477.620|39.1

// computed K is 0.20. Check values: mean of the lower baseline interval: 36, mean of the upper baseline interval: 37.1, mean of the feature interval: 35.6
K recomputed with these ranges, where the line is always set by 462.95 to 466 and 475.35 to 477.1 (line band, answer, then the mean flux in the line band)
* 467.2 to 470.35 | 0.075 nm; 34.9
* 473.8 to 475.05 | -0.036 nm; 37.9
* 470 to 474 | 0.006 nm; 36.3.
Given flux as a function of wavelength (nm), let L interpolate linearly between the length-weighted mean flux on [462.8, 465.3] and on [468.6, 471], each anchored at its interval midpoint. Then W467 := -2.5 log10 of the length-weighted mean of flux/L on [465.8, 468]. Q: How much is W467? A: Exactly -0.02 mag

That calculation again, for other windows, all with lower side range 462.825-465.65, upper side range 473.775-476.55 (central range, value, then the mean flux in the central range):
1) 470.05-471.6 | 0.013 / 35.8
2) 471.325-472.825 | -0.042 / 38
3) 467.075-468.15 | 0.026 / 34.5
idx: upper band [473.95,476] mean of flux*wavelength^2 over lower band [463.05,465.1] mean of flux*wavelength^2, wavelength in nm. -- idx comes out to 1.1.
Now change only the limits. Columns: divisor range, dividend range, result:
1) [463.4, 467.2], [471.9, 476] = 1.09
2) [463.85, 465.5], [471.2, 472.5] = 1.17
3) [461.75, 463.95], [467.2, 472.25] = 1.01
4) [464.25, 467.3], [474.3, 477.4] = 1.10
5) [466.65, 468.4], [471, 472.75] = 1.12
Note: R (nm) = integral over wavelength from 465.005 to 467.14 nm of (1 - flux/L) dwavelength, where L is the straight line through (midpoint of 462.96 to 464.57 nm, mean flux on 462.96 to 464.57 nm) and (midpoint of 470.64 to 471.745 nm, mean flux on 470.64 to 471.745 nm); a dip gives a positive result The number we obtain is -0.03 nm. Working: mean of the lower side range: 34.7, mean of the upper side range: 36.3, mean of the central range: 35.7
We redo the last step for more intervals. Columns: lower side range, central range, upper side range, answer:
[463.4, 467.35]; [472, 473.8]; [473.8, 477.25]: 0.05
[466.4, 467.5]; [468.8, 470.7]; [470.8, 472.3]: 0.05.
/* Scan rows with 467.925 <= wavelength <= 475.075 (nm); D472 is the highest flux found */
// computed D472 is 40.5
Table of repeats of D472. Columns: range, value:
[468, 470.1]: 36.8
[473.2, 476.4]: 39.2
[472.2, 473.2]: 38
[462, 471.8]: 42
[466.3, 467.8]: 37.9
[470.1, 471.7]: 39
